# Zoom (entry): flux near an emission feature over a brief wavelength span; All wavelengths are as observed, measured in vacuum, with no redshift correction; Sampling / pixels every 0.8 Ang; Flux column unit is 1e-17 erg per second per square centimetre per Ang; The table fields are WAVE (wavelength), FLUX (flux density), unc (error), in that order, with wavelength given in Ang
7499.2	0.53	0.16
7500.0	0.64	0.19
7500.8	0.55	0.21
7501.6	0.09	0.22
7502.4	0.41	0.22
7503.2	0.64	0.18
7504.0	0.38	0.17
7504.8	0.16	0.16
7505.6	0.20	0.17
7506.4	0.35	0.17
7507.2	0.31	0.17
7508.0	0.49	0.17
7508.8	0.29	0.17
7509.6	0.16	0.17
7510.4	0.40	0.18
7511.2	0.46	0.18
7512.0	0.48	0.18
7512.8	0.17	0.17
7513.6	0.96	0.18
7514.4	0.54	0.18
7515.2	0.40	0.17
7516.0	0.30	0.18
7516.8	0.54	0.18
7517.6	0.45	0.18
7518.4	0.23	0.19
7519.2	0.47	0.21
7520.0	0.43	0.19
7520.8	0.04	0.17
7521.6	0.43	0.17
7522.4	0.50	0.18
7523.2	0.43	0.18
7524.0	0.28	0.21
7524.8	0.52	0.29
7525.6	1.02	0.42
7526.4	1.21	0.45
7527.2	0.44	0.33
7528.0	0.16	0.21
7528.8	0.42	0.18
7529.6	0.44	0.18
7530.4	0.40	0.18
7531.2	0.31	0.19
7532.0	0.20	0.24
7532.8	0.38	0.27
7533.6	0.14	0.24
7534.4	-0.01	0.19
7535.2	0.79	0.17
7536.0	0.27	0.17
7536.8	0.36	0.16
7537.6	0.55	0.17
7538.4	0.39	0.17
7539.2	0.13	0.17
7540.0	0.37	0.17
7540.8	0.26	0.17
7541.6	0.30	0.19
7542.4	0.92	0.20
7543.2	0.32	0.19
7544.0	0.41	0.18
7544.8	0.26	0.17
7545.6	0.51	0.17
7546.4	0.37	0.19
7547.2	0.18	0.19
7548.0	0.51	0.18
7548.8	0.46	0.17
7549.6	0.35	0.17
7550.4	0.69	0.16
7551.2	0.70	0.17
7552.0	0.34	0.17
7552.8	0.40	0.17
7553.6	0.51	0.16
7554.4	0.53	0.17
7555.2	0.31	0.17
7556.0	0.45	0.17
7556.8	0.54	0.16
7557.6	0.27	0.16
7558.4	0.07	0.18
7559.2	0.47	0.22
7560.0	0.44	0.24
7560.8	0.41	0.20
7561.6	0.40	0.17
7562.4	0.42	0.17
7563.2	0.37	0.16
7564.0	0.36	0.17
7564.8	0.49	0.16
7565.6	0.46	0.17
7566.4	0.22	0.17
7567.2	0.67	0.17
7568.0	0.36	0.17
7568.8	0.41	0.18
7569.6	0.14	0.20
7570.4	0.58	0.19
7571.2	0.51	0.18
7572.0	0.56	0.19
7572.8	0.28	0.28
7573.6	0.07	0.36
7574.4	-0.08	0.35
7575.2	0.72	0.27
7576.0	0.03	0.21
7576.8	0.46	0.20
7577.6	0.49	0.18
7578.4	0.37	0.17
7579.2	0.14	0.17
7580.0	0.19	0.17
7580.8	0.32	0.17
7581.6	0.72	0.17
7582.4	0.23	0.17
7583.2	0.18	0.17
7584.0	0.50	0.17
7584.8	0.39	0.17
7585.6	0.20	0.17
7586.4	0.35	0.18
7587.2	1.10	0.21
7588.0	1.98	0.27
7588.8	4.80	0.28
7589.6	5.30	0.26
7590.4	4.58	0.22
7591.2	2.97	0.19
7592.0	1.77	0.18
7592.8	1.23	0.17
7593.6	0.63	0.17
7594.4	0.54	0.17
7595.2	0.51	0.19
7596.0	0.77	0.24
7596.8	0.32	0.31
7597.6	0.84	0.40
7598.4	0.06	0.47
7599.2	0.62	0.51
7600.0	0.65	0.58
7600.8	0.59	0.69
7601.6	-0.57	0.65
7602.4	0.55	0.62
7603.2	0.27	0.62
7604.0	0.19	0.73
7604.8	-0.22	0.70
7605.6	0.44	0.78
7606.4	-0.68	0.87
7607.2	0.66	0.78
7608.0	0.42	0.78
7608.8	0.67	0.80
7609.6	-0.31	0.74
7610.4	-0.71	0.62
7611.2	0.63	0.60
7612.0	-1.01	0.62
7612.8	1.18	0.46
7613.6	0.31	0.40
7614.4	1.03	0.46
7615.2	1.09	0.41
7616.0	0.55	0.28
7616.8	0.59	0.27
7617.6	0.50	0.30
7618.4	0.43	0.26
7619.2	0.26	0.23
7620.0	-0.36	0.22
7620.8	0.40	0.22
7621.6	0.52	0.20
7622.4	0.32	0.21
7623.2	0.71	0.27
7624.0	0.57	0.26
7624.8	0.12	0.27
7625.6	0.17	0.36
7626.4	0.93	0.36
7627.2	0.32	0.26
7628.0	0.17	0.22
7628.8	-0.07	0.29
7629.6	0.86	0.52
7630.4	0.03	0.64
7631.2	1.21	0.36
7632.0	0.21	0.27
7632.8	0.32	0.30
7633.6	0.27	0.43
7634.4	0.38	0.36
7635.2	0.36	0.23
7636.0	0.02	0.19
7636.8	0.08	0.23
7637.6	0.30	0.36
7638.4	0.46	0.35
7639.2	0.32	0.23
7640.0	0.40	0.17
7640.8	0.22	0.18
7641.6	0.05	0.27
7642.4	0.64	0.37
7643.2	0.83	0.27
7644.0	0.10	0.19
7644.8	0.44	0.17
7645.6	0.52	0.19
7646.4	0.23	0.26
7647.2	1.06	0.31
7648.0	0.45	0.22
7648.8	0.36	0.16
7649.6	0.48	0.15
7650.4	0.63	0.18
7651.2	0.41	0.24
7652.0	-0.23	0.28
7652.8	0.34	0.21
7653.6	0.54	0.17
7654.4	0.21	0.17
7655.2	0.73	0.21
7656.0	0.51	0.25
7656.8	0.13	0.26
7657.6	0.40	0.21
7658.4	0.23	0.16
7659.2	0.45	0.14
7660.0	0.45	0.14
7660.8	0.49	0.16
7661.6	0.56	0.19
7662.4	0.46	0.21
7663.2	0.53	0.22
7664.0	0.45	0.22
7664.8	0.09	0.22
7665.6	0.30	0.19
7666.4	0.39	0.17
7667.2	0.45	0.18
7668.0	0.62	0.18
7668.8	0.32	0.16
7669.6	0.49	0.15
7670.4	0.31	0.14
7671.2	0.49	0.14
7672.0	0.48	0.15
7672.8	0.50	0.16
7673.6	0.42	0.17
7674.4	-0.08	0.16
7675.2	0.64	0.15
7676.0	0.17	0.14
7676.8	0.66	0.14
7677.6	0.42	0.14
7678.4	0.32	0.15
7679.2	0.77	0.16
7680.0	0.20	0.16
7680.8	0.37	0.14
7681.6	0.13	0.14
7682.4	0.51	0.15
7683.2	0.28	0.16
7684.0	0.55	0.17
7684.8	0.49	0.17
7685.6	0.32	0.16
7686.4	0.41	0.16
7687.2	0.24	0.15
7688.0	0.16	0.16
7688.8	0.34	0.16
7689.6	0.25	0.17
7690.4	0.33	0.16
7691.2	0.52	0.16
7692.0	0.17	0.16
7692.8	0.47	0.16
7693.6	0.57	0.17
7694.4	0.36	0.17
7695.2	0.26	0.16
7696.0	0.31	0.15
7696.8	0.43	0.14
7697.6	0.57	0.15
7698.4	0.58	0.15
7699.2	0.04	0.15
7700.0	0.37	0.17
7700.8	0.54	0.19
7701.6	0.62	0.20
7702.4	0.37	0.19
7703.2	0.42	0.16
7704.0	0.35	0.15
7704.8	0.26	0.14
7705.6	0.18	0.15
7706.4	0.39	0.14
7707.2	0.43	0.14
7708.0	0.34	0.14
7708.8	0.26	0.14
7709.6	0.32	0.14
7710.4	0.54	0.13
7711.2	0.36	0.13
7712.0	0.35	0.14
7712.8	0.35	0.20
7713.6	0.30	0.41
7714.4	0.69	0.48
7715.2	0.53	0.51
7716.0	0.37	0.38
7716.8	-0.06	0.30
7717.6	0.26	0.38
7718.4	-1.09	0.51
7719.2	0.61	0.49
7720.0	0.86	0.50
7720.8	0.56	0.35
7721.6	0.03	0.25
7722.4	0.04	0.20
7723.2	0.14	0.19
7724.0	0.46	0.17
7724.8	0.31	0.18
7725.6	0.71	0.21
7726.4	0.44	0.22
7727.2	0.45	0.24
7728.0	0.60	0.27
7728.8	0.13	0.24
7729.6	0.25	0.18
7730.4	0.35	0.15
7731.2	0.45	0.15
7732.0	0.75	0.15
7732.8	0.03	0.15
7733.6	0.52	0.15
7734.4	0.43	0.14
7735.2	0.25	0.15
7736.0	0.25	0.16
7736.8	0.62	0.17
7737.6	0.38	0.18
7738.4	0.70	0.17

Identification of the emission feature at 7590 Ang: H-beta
